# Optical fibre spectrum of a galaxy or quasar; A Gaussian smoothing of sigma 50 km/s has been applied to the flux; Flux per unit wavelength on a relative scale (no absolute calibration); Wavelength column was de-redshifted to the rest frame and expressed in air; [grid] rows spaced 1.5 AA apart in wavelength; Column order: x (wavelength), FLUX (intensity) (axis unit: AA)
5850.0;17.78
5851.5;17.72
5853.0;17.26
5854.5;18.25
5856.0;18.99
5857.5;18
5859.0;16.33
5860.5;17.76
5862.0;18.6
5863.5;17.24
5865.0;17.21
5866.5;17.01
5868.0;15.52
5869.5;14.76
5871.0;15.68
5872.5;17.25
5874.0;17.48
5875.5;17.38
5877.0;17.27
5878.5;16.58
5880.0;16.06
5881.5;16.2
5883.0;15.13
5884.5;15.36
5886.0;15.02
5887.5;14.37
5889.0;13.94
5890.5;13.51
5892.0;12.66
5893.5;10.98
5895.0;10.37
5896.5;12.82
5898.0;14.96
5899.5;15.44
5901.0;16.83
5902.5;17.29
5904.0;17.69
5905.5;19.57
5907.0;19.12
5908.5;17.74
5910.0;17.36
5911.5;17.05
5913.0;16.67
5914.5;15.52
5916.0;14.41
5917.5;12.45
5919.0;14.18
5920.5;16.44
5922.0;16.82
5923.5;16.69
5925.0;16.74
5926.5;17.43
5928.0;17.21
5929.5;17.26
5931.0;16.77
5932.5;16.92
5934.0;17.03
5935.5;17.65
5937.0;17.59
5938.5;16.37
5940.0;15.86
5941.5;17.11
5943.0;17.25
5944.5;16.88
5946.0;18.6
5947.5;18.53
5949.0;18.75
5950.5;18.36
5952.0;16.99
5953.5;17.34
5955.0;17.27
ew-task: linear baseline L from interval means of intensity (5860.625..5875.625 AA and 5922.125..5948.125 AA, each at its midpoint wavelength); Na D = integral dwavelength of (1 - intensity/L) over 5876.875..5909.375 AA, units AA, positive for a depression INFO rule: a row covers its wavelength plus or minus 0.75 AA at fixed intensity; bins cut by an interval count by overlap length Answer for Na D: 3.0 AA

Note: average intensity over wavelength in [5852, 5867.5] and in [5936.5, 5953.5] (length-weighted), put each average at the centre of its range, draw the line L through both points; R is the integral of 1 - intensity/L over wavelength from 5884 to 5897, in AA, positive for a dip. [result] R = 3.2 AA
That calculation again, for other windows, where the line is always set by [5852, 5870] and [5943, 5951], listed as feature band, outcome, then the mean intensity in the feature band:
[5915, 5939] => 2.10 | 16.4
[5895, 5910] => 0.99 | 16.5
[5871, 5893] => 2.45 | 15.5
